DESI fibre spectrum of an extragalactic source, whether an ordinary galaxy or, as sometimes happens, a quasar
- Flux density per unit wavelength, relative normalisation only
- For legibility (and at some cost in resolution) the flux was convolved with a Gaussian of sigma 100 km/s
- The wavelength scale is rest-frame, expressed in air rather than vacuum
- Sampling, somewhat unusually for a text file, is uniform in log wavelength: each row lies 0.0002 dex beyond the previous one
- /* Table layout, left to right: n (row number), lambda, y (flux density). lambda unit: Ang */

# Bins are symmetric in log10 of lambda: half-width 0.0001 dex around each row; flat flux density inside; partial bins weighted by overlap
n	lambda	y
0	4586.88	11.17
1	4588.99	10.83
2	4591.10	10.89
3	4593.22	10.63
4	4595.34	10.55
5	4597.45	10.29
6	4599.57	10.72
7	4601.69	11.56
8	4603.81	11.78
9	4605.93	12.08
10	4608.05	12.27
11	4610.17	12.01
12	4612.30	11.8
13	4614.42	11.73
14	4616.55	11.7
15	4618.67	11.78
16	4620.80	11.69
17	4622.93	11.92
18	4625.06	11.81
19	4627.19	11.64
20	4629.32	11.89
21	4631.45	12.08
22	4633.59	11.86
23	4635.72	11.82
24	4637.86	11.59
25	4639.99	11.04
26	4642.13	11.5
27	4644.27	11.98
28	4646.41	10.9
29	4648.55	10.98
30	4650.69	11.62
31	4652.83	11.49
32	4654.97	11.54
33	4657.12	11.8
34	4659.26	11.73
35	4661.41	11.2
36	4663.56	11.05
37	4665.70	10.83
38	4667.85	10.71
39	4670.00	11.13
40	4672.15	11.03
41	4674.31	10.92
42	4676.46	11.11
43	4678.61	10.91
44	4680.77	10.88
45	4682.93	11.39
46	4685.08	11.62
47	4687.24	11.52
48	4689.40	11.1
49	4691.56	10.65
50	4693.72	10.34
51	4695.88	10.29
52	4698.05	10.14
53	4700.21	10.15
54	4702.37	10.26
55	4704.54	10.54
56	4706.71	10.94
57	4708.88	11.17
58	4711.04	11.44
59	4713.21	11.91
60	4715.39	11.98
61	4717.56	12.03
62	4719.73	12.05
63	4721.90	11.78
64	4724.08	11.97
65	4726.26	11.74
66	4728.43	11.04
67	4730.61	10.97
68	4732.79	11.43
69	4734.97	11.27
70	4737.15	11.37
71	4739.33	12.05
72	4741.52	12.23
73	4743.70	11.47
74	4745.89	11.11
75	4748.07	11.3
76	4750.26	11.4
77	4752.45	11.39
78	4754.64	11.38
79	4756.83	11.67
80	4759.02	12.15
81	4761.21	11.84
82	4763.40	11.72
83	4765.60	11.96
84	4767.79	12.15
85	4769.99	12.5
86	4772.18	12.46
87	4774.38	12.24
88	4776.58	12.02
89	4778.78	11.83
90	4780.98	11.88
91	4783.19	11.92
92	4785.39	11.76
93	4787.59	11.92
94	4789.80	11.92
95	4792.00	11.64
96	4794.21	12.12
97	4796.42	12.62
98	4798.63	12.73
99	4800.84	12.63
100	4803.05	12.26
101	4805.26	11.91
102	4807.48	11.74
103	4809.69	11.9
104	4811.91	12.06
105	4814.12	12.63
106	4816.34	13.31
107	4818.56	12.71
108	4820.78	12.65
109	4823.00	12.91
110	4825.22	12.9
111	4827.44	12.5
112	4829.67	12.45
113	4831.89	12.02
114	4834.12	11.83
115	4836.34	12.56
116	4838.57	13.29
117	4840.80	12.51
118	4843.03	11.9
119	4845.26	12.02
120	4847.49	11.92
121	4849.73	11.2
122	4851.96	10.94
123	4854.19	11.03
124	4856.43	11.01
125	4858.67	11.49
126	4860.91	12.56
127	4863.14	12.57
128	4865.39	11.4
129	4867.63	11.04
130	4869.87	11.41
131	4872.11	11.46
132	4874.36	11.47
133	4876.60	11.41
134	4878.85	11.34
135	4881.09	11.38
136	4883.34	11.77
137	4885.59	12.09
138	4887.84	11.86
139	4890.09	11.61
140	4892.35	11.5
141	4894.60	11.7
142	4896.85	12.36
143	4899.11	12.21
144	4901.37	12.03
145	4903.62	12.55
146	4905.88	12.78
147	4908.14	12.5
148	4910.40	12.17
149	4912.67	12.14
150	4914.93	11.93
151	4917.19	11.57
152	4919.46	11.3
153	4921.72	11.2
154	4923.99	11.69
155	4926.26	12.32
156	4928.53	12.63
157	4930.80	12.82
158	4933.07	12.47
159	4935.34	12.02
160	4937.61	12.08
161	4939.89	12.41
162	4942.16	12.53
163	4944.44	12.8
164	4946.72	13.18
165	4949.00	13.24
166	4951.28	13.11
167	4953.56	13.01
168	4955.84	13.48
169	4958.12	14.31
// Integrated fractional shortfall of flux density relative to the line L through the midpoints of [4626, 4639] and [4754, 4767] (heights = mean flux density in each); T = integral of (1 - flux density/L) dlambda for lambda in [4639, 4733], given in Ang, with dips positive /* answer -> 4.9 Ang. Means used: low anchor 11.8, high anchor 11.8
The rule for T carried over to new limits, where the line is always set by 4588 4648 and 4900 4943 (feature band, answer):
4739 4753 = 0.3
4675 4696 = 1.2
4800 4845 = -1.8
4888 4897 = 0.3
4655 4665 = 0.1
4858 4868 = 0.1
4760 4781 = -0.4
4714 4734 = 0.1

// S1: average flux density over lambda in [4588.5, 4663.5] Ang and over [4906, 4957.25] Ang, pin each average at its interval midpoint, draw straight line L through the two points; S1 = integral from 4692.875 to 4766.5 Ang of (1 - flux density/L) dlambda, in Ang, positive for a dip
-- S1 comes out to 2.8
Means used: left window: 11.5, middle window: 11.4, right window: 12.4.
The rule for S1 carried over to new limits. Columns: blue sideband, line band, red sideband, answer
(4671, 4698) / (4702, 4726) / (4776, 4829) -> -0.5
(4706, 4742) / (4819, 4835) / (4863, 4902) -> -1.1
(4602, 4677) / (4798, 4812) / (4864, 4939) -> -0.5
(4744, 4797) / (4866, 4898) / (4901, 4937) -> 1.2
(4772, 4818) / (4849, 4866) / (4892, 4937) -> 0.8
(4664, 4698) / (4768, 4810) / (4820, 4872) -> -1.8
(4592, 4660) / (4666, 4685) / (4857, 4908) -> 0.9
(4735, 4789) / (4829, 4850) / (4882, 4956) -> -0.3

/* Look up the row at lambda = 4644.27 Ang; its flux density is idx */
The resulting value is 11.98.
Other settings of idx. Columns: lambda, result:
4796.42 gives 12.62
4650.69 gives 11.62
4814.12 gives 12.63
